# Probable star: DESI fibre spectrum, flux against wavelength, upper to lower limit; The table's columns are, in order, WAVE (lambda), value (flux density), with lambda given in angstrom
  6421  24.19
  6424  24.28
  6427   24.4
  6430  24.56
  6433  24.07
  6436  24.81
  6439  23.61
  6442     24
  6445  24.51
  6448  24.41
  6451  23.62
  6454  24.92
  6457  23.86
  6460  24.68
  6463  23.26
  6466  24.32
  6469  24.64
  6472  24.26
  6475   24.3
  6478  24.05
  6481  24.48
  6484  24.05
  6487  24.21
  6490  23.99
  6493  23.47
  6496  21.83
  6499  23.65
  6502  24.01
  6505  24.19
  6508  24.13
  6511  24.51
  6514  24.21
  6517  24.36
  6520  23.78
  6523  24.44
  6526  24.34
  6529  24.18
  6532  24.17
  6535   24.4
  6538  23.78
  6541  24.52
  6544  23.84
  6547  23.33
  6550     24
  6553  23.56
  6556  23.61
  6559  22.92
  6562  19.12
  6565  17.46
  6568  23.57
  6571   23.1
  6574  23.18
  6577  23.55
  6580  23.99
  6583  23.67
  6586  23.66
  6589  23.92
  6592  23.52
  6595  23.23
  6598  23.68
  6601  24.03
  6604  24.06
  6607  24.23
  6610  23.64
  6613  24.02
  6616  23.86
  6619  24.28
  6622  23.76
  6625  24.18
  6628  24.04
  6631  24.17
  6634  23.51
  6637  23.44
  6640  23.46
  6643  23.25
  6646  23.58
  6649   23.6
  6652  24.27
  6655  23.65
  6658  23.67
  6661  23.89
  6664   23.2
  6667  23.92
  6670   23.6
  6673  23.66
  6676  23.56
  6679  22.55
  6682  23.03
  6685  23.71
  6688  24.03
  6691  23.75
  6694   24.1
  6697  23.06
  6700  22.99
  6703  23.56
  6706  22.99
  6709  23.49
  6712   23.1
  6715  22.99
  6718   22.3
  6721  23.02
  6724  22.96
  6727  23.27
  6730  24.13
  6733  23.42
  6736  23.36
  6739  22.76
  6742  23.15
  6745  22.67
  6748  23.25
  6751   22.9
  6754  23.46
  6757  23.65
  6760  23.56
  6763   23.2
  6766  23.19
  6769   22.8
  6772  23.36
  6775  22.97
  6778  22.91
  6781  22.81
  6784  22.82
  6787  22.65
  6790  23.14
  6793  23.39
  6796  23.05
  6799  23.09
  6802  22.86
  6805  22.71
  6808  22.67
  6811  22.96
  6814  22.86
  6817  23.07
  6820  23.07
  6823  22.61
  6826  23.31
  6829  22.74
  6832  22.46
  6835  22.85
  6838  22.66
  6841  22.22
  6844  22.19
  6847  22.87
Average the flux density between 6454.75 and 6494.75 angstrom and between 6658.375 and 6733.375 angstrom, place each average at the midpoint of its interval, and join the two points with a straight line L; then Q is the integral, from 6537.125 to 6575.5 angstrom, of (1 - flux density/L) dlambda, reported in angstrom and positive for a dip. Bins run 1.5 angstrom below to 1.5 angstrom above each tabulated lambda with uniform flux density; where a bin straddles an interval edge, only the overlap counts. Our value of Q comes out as 1.8 angstrom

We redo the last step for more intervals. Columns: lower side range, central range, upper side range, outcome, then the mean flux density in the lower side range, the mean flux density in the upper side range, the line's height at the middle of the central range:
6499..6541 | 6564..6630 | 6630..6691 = 0.89 angstrom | 24.2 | 23.6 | 23.9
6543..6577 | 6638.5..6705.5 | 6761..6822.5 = -2.32 angstrom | 22.5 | 23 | 22.8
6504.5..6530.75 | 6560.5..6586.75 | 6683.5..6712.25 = 1.83 angstrom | 24.2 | 23.5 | 24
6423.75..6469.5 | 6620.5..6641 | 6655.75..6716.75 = -0.15 angstrom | 24.2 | 23.4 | 23.6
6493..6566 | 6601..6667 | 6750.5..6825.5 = -1.44 angstrom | 23.5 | 23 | 23.3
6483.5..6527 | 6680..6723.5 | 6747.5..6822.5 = 0.06 angstrom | 23.9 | 23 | 23.3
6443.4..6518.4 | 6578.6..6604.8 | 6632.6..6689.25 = 0.01 angstrom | 24.1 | 23.6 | 23.8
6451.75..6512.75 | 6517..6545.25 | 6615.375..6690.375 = -0.29 angstrom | 24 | 23.7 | 23.9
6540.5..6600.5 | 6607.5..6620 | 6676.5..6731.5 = -0.45 angstrom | 23.1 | 23.3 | 23.1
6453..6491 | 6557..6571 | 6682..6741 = 1.61 angstrom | 24.2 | 23.3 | 23.9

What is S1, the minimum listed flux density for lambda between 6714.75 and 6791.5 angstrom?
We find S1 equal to 22.3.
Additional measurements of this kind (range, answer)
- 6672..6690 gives 22.55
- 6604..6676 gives 23.2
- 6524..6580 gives 17.46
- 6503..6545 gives 23.78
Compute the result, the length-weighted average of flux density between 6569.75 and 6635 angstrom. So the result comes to 23.8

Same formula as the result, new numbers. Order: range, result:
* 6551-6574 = 22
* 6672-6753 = 23.2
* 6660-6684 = 23.4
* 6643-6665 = 23.7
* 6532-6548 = 24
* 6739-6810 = 23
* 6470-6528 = 24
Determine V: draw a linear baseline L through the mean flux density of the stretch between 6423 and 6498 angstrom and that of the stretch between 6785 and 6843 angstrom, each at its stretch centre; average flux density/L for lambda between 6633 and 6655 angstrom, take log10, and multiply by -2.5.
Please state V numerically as -0.01 mag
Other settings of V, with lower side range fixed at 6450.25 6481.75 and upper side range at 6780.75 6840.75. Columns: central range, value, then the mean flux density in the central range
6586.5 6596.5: 0.01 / 23.6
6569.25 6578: 0.02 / 23.3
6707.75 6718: 0.01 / 23.1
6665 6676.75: -0.01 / 23.7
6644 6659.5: -0.01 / 23.7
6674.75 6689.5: 0.00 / 23.4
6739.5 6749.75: 0.01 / 23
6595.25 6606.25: -0.01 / 23.9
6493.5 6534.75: 0.00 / 24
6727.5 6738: -0.02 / 23.6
